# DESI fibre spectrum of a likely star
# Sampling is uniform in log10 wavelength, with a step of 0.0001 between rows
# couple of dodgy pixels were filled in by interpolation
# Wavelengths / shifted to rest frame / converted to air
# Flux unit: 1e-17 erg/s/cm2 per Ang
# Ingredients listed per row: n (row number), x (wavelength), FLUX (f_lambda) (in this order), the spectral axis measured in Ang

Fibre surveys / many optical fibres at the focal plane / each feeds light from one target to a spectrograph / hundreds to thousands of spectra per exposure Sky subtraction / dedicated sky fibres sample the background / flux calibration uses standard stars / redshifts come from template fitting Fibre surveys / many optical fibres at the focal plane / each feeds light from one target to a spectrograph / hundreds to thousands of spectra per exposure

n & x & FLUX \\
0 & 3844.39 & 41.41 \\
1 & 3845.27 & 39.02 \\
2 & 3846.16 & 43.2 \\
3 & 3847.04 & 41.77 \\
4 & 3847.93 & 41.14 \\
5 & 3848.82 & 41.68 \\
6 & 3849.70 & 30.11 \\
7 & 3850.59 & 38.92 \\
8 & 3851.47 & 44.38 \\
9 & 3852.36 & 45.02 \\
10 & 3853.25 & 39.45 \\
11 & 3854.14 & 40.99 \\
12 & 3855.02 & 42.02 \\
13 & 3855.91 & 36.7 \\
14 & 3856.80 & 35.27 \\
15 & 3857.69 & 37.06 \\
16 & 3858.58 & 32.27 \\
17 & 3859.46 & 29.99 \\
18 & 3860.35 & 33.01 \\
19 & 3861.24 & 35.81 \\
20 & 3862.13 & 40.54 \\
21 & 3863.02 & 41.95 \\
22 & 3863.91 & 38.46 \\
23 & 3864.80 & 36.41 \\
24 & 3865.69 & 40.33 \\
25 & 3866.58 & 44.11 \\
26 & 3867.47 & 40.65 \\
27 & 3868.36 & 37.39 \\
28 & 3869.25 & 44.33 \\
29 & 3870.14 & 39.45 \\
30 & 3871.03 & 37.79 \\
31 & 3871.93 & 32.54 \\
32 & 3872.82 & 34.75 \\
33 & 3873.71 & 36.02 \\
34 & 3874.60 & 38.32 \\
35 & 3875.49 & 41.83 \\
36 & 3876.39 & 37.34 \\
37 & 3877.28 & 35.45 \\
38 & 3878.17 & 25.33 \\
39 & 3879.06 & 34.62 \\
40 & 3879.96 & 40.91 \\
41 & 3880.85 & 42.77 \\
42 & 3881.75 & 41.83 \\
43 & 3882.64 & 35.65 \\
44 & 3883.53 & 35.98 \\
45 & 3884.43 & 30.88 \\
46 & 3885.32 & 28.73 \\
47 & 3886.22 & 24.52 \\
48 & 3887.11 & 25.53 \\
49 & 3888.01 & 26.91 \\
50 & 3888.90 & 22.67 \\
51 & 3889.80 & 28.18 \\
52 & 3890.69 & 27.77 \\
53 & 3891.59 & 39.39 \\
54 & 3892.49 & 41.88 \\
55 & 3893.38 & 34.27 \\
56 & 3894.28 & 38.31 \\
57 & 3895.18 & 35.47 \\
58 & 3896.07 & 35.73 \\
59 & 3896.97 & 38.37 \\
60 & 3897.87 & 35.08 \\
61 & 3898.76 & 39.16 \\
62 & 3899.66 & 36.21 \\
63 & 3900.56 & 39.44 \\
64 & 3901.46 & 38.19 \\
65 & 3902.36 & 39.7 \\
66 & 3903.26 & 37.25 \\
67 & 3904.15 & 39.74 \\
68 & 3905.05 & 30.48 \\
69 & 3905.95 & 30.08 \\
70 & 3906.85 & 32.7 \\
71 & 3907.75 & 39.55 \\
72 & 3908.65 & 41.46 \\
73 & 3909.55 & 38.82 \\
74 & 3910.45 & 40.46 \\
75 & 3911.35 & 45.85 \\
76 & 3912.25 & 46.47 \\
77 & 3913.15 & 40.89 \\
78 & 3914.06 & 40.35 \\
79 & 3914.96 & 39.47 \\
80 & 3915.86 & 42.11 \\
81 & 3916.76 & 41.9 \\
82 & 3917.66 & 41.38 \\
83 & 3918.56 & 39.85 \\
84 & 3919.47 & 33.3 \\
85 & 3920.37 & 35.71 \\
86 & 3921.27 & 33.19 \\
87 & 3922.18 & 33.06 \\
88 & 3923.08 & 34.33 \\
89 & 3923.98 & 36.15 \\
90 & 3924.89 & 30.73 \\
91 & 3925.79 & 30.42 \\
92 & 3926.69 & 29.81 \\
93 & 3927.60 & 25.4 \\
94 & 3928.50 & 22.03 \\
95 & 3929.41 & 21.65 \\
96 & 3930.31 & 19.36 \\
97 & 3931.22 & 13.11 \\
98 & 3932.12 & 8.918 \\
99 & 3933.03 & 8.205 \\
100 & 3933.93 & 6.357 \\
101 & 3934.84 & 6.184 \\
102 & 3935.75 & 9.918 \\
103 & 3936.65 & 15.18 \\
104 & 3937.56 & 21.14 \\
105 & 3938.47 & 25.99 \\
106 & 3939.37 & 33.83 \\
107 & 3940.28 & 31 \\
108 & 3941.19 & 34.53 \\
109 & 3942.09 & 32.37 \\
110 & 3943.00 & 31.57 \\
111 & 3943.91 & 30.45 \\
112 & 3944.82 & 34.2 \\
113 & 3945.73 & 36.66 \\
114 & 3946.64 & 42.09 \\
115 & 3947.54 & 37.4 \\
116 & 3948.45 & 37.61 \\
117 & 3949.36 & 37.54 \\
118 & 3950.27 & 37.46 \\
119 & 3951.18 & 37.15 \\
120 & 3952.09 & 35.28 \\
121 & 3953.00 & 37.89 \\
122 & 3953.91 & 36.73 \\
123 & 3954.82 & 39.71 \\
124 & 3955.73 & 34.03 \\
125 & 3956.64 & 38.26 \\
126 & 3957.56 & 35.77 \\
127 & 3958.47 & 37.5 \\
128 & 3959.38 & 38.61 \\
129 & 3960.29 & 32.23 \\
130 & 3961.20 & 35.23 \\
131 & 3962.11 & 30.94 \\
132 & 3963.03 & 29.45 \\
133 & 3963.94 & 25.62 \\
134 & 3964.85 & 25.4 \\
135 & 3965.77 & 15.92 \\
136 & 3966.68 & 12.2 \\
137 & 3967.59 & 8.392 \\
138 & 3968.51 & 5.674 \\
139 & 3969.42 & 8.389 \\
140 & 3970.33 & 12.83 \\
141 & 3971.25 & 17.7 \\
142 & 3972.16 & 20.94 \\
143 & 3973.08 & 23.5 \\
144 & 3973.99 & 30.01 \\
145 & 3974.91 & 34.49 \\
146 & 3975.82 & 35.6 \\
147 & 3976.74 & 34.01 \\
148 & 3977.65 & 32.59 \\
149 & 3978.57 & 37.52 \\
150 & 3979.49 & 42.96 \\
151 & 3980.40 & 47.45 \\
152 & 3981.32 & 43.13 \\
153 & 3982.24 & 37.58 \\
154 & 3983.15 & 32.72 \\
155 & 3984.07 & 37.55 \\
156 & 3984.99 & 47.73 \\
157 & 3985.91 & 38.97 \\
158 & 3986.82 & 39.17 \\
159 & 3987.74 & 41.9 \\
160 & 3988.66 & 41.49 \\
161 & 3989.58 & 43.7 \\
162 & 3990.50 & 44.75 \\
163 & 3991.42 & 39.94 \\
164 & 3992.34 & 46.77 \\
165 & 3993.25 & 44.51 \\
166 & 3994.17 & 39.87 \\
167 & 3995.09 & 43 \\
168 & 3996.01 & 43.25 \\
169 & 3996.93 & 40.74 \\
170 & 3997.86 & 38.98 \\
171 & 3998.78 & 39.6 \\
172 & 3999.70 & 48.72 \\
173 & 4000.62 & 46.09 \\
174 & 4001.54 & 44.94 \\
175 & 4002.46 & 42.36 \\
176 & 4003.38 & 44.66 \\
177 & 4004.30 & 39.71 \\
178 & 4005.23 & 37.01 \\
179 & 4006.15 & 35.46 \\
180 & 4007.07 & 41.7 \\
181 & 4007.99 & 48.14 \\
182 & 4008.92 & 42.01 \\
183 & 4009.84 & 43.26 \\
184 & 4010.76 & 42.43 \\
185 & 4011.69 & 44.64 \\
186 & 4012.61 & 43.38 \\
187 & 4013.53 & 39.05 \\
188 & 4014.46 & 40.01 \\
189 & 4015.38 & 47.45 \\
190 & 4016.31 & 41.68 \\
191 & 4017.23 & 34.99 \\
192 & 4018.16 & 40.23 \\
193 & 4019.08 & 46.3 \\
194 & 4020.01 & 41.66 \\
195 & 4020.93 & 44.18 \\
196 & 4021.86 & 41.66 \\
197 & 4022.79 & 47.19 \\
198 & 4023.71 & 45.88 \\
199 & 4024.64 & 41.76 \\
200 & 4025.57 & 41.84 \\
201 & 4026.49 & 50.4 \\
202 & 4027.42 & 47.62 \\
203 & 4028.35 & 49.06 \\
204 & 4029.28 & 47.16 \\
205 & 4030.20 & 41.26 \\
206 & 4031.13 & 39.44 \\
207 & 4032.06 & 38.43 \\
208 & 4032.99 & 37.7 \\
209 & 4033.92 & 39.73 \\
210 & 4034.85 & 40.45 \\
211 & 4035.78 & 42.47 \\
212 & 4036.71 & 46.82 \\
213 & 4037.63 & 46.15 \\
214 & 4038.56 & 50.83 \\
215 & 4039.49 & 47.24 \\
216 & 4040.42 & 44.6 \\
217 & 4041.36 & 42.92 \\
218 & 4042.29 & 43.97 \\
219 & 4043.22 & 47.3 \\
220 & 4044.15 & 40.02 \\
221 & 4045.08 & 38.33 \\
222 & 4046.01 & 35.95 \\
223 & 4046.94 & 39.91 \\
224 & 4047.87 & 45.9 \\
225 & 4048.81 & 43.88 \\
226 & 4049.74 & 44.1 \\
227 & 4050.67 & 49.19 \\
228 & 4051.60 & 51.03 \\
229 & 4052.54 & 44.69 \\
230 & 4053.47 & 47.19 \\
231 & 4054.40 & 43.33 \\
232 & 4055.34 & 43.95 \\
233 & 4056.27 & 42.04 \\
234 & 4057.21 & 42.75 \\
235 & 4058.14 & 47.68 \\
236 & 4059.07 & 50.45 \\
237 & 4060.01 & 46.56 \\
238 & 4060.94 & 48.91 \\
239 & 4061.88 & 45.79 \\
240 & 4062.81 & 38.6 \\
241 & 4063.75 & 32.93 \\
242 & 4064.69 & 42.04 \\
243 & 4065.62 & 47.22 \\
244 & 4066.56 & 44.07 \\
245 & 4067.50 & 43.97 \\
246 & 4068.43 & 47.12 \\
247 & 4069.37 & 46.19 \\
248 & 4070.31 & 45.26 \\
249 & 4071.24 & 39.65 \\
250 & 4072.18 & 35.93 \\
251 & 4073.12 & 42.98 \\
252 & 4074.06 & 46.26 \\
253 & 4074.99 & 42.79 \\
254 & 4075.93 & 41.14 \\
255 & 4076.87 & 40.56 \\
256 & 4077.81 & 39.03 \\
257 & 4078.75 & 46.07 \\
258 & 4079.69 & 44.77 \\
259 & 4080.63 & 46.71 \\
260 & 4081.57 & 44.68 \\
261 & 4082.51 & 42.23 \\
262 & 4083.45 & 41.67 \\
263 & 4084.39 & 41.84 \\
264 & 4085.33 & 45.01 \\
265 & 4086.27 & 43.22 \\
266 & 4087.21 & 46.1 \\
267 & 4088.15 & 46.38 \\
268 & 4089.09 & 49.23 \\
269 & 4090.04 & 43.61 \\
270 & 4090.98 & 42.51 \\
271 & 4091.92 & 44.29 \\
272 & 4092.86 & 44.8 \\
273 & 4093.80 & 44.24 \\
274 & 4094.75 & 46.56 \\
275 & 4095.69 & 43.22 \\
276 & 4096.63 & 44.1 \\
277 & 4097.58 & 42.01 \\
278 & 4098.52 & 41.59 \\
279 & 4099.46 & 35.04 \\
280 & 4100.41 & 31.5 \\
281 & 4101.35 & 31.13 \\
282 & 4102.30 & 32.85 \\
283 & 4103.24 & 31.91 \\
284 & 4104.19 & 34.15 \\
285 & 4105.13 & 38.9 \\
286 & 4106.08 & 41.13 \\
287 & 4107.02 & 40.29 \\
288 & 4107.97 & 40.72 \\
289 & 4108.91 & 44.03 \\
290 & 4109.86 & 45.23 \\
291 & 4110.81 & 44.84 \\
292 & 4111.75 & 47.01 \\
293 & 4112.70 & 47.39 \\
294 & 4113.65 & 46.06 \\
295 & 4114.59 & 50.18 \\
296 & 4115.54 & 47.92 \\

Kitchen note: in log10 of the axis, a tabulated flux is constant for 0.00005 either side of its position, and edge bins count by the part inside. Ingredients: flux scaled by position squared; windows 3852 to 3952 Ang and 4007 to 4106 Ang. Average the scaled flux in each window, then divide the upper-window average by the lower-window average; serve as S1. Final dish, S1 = 1.37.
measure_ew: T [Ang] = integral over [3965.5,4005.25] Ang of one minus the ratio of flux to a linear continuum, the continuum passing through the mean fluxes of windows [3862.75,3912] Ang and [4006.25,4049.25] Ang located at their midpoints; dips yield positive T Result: 5.7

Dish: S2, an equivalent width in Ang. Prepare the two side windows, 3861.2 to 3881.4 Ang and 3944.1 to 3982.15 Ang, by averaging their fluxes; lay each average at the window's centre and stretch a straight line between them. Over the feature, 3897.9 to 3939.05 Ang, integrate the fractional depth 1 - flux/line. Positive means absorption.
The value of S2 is 4.3 Ang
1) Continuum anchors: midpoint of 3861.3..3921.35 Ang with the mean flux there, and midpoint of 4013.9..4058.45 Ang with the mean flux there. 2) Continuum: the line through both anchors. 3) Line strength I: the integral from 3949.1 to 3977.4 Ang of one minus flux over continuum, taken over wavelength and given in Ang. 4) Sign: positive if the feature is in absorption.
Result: 8.2 Ang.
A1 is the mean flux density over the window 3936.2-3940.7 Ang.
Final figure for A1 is 25.4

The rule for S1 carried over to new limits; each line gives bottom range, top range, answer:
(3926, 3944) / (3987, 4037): 2.08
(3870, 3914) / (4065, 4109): 1.29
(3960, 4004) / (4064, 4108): 1.28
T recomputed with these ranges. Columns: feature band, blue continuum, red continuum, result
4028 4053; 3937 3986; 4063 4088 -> -2.6 Ang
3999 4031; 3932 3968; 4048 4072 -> -4.3 Ang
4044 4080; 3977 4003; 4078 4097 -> 0.1 Ang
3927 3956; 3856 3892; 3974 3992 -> 8.0 Ang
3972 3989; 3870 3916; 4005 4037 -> 1.5 Ang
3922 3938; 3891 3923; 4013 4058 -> 7.6 Ang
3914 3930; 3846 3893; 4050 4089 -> 2.0 Ang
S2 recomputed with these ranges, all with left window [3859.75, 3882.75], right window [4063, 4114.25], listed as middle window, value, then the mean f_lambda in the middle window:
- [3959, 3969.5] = 4.5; 22.7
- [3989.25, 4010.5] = -1.1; 42.6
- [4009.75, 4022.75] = -0.5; 42.3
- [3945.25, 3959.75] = 0.8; 37.5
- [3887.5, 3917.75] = 1.1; 37.2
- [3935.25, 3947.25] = 3.1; 29.2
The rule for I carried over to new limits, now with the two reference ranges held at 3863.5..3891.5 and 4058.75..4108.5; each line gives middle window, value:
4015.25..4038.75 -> -1.8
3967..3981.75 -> 4.4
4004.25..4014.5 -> -0.5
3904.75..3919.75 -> -1.2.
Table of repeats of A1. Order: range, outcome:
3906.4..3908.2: 36.1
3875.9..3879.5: 33.3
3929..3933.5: 14.2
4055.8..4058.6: 44.2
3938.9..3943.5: 32.6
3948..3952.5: 37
